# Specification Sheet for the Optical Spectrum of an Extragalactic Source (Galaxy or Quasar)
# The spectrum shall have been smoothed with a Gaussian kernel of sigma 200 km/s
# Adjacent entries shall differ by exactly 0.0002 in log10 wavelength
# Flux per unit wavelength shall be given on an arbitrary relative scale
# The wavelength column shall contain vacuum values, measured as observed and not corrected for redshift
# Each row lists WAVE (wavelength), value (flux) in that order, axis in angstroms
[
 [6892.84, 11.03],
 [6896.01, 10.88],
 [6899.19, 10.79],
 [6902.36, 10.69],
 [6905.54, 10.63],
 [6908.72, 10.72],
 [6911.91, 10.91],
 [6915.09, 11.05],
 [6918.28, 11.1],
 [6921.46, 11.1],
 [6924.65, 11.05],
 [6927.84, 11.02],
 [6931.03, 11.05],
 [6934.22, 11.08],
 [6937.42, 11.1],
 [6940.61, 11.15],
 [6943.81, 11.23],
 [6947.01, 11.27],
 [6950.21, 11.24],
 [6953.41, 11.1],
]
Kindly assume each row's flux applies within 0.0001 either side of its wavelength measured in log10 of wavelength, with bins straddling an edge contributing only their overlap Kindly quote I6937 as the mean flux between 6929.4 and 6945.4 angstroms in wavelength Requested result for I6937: 11.1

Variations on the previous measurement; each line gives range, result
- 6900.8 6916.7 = 10.8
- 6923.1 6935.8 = 11.1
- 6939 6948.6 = 11.2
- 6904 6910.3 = 10.7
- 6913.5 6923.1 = 11.1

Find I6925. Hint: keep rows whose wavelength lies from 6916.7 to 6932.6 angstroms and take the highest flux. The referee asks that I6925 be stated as 11.1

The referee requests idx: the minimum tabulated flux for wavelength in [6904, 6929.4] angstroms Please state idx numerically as 10.63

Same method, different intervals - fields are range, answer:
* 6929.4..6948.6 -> 11.05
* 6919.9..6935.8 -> 11.02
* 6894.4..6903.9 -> 10.69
